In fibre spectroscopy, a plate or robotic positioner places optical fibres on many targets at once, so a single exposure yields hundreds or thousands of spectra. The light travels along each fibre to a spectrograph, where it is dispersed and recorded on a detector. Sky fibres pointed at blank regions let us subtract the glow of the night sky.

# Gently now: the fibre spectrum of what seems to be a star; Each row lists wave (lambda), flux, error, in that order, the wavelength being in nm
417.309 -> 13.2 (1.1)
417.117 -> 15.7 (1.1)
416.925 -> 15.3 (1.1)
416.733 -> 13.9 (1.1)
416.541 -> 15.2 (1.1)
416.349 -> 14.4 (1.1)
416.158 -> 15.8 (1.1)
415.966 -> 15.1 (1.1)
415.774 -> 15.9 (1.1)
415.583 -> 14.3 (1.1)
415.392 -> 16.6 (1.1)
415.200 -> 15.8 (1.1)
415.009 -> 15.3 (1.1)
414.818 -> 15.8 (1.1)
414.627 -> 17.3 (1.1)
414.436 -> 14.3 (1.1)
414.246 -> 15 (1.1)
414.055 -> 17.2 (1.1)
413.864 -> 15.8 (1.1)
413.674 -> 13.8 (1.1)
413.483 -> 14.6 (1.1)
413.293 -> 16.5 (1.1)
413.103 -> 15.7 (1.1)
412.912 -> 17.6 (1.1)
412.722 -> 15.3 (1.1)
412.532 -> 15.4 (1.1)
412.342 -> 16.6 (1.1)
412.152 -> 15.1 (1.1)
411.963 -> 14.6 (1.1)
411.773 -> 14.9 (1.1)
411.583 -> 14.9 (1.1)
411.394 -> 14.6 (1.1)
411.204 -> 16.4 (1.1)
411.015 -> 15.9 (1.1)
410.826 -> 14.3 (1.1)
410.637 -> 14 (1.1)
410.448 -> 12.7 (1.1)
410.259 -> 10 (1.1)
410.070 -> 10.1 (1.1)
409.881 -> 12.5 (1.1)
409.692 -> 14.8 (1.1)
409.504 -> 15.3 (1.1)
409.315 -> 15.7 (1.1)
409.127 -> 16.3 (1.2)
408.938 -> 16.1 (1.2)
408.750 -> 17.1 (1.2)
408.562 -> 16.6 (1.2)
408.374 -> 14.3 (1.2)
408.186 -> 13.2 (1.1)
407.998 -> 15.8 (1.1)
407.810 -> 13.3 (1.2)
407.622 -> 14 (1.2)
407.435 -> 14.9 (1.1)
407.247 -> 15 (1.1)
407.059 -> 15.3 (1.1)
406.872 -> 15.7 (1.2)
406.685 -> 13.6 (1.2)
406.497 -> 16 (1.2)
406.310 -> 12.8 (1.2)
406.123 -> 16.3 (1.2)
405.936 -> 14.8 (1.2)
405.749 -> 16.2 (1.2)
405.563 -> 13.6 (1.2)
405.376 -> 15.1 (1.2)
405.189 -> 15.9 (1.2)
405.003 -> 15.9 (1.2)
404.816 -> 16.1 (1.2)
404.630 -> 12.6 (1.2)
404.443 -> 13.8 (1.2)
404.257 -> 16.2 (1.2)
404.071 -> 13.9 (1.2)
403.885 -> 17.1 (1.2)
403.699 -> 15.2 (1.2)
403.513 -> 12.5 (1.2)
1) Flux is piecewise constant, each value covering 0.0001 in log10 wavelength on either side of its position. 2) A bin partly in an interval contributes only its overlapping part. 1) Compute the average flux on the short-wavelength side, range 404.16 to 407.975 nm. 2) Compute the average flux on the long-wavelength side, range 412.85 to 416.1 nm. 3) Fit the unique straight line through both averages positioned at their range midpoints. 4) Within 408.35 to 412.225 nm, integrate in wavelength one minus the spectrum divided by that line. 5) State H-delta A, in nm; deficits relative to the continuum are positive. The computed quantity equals 0.17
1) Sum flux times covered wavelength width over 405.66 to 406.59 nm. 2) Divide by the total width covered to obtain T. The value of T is 15.2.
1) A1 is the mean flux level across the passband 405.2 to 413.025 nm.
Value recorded 14.8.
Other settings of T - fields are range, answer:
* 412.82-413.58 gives 16.1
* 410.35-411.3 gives 14.6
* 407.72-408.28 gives 14.1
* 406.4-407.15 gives 15.1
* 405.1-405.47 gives 15.5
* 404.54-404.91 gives 14.4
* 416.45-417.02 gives 14.8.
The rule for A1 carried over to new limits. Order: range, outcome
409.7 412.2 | 13.9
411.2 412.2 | 15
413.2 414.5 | 15.3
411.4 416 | 15.5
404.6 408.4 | 14.8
